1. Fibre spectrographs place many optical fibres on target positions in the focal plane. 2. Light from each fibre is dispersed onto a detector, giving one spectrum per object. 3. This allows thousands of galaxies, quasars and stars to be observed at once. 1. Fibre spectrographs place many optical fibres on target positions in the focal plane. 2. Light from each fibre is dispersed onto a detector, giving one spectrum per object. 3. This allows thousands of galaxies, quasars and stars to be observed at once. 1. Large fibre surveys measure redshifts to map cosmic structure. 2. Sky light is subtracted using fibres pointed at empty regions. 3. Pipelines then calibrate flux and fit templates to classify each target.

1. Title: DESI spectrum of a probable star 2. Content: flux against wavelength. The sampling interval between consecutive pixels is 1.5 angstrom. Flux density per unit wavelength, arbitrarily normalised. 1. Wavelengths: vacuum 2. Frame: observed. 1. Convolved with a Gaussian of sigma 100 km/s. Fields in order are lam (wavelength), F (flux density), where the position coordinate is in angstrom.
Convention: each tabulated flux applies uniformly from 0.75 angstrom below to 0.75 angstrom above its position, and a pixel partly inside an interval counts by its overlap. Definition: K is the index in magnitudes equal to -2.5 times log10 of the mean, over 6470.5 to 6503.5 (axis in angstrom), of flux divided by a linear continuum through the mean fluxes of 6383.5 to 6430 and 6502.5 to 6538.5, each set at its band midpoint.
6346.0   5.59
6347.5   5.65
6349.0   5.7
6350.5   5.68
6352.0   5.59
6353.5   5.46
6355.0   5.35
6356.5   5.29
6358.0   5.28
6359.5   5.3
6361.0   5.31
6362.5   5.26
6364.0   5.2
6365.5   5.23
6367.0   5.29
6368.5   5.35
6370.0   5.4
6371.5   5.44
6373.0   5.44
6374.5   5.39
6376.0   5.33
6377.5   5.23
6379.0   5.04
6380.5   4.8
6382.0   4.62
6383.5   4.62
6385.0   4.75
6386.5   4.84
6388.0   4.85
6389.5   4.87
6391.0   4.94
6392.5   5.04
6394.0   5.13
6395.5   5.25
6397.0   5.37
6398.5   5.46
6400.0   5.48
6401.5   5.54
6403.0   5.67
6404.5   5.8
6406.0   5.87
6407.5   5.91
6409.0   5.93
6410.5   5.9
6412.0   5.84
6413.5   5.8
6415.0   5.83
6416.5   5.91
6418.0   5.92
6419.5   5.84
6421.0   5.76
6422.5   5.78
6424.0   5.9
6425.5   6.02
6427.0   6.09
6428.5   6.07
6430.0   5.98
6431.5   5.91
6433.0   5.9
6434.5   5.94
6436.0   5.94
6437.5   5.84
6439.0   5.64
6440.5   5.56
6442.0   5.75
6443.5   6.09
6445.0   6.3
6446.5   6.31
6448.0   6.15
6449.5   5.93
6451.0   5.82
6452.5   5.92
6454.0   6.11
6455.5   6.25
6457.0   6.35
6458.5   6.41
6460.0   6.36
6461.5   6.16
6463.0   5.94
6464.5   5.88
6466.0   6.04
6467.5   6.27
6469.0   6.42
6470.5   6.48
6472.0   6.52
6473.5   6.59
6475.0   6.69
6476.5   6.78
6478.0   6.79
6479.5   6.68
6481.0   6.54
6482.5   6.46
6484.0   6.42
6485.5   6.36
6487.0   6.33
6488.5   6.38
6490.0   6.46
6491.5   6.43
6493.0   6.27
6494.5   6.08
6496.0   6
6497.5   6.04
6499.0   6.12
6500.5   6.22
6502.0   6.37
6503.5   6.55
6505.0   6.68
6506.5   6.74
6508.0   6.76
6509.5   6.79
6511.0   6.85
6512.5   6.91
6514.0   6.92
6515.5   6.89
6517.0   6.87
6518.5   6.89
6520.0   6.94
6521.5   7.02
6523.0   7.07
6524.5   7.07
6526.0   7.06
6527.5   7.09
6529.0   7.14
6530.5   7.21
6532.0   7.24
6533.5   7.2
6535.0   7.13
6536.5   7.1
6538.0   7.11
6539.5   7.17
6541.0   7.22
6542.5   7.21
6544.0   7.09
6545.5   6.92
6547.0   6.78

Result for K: 0.02 mag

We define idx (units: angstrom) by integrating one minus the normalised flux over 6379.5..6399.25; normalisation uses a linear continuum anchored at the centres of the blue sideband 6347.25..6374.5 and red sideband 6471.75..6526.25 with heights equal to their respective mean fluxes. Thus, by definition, 2.4 angstrom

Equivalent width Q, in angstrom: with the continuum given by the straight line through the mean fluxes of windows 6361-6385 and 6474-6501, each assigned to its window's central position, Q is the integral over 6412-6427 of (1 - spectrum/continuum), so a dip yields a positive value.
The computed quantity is -0.5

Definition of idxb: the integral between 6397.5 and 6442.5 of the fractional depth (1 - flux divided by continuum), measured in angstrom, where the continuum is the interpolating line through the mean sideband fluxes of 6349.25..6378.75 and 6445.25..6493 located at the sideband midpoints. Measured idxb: 0.4 angstrom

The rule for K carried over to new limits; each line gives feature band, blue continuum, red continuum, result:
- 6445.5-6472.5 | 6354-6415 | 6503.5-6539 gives 0.01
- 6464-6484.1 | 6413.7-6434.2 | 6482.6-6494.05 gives -0.03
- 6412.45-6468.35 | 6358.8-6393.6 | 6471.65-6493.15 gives -0.01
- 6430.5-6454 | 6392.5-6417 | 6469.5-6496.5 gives 0.02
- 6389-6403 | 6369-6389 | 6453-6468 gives 0.01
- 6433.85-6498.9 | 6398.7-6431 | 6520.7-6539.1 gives 0.03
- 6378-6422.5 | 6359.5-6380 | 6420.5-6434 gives 0.05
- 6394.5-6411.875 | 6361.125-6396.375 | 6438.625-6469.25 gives -0.04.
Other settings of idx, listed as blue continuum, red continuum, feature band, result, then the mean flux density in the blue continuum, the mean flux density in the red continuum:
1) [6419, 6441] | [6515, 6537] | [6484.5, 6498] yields 0.7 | 5.88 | 7.06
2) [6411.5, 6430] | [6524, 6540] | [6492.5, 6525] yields 1.2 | 5.9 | 7.14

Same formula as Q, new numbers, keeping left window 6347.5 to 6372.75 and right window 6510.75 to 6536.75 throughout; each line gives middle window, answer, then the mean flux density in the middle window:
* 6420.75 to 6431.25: 0.2 angstrom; 5.95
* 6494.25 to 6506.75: 0.9 angstrom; 6.3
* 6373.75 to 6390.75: 2.0 angstrom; 4.94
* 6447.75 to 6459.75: 0.4 angstrom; 6.13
